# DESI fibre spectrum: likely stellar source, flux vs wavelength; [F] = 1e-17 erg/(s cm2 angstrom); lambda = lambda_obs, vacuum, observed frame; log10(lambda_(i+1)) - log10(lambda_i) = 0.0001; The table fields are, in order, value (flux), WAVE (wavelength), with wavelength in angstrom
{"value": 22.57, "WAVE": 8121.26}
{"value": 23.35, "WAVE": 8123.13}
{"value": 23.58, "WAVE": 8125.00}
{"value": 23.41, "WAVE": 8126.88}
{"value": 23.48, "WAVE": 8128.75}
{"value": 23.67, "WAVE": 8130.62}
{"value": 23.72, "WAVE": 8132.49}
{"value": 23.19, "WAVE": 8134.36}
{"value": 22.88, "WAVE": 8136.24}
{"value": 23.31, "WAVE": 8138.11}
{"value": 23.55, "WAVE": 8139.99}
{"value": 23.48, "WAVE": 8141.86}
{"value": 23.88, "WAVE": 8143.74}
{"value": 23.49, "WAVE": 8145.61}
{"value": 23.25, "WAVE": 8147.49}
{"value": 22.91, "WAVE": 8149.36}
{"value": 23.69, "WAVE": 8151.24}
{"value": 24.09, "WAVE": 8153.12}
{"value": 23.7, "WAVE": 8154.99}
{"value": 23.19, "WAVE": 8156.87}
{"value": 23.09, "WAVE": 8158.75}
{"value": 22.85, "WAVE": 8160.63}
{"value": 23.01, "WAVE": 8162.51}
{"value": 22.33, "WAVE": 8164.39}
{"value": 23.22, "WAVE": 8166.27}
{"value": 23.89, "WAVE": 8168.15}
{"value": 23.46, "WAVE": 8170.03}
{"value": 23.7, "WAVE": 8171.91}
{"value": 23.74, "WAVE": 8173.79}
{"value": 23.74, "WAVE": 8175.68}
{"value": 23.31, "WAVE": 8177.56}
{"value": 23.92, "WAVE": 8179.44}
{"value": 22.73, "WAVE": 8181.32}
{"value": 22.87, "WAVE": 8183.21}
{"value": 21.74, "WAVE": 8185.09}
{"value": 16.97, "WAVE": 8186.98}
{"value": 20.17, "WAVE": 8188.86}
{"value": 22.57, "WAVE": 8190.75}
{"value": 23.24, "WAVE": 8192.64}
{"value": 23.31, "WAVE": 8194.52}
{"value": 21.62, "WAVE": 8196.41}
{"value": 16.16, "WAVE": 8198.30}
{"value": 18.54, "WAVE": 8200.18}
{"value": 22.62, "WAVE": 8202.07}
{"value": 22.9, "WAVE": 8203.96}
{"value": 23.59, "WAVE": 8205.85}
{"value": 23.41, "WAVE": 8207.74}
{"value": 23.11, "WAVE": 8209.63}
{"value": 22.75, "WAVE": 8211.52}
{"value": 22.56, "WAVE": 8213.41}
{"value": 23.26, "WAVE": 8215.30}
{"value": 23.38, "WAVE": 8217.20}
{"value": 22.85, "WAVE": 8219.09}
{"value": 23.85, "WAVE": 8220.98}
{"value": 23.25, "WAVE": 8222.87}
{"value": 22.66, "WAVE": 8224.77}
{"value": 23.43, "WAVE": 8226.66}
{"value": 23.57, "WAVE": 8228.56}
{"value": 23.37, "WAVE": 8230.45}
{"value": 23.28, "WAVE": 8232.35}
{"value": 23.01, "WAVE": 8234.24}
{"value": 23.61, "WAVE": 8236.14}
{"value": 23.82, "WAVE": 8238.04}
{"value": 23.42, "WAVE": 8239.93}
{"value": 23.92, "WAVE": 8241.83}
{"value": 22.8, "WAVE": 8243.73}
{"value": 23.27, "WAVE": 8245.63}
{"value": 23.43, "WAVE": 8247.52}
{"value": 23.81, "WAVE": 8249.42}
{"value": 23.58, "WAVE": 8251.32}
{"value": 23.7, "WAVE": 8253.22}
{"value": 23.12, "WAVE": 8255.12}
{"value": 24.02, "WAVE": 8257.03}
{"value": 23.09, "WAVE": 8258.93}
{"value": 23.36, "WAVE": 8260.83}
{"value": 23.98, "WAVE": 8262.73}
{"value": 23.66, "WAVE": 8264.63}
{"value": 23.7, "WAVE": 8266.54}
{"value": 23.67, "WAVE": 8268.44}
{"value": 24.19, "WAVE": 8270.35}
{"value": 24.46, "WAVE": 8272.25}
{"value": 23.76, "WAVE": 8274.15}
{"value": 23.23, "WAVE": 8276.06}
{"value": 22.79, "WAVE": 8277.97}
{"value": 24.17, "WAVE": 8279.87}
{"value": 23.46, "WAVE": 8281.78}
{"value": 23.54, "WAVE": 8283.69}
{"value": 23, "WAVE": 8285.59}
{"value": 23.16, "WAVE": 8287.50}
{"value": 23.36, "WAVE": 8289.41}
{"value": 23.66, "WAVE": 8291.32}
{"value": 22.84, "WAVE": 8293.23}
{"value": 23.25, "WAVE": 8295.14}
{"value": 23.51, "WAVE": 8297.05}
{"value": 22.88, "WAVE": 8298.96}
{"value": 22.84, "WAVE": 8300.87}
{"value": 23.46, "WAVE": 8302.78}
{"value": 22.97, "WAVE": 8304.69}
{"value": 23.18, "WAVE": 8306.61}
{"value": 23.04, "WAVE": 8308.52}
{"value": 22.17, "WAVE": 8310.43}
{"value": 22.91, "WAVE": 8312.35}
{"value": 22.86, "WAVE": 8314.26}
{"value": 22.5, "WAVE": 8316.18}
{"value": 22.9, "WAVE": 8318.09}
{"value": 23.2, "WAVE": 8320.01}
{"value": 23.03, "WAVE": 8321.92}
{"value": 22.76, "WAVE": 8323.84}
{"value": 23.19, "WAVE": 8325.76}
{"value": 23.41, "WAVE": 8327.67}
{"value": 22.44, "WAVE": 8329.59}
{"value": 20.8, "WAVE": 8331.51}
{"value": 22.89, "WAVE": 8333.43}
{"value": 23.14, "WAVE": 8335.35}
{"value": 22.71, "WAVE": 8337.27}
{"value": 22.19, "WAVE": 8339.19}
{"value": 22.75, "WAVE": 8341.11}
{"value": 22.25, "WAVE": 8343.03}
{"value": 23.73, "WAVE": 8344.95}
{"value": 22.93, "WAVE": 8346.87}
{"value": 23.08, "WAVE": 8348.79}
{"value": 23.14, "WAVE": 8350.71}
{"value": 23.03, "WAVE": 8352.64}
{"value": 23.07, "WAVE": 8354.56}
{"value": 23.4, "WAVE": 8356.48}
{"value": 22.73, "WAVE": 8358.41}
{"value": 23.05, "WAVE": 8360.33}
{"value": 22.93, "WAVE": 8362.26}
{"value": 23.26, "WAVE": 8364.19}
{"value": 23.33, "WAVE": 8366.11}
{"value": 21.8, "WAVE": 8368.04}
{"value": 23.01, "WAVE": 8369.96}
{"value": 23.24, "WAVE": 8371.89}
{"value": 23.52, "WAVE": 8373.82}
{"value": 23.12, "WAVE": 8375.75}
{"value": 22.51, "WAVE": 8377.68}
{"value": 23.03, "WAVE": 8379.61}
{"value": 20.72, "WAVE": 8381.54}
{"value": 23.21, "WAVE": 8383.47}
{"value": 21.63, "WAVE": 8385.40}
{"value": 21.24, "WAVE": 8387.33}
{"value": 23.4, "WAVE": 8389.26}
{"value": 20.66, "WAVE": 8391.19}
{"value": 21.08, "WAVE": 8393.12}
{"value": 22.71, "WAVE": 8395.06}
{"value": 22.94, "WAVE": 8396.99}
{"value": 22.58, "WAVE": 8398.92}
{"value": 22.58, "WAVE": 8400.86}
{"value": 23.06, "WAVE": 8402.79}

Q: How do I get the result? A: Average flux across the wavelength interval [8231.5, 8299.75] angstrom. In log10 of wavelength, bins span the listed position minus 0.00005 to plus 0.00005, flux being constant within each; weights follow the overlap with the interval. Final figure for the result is 23.5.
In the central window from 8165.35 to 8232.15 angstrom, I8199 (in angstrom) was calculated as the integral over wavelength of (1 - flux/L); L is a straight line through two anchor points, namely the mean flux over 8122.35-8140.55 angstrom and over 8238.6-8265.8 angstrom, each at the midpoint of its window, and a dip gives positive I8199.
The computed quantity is 2.57 angstrom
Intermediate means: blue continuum 23.4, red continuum 23.5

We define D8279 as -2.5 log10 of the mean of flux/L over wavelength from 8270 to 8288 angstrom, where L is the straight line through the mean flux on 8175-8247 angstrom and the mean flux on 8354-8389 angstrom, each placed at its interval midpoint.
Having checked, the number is -0.04 mag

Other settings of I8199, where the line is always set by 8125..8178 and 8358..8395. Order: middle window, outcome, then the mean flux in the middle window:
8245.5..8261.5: -0.35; 23.5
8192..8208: 1.10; 21.6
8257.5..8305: -1.18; 23.5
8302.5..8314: -0.07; 22.9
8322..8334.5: 0.04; 22.6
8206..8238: -0.16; 23.2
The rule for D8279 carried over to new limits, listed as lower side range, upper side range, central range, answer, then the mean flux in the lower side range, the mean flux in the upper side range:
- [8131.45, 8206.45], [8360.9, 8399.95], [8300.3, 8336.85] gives -0.01 mag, 22.7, 22.5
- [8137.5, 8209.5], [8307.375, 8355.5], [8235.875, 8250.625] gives -0.04 mag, 22.7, 22.8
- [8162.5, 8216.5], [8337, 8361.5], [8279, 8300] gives -0.03 mag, 22.4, 22.9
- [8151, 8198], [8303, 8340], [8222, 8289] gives -0.04 mag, 22.7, 22.8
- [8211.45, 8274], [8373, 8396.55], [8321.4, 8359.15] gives -0.01 mag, 23.5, 22.2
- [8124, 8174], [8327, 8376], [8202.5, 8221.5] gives 0.00 mag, 23.4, 22.9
